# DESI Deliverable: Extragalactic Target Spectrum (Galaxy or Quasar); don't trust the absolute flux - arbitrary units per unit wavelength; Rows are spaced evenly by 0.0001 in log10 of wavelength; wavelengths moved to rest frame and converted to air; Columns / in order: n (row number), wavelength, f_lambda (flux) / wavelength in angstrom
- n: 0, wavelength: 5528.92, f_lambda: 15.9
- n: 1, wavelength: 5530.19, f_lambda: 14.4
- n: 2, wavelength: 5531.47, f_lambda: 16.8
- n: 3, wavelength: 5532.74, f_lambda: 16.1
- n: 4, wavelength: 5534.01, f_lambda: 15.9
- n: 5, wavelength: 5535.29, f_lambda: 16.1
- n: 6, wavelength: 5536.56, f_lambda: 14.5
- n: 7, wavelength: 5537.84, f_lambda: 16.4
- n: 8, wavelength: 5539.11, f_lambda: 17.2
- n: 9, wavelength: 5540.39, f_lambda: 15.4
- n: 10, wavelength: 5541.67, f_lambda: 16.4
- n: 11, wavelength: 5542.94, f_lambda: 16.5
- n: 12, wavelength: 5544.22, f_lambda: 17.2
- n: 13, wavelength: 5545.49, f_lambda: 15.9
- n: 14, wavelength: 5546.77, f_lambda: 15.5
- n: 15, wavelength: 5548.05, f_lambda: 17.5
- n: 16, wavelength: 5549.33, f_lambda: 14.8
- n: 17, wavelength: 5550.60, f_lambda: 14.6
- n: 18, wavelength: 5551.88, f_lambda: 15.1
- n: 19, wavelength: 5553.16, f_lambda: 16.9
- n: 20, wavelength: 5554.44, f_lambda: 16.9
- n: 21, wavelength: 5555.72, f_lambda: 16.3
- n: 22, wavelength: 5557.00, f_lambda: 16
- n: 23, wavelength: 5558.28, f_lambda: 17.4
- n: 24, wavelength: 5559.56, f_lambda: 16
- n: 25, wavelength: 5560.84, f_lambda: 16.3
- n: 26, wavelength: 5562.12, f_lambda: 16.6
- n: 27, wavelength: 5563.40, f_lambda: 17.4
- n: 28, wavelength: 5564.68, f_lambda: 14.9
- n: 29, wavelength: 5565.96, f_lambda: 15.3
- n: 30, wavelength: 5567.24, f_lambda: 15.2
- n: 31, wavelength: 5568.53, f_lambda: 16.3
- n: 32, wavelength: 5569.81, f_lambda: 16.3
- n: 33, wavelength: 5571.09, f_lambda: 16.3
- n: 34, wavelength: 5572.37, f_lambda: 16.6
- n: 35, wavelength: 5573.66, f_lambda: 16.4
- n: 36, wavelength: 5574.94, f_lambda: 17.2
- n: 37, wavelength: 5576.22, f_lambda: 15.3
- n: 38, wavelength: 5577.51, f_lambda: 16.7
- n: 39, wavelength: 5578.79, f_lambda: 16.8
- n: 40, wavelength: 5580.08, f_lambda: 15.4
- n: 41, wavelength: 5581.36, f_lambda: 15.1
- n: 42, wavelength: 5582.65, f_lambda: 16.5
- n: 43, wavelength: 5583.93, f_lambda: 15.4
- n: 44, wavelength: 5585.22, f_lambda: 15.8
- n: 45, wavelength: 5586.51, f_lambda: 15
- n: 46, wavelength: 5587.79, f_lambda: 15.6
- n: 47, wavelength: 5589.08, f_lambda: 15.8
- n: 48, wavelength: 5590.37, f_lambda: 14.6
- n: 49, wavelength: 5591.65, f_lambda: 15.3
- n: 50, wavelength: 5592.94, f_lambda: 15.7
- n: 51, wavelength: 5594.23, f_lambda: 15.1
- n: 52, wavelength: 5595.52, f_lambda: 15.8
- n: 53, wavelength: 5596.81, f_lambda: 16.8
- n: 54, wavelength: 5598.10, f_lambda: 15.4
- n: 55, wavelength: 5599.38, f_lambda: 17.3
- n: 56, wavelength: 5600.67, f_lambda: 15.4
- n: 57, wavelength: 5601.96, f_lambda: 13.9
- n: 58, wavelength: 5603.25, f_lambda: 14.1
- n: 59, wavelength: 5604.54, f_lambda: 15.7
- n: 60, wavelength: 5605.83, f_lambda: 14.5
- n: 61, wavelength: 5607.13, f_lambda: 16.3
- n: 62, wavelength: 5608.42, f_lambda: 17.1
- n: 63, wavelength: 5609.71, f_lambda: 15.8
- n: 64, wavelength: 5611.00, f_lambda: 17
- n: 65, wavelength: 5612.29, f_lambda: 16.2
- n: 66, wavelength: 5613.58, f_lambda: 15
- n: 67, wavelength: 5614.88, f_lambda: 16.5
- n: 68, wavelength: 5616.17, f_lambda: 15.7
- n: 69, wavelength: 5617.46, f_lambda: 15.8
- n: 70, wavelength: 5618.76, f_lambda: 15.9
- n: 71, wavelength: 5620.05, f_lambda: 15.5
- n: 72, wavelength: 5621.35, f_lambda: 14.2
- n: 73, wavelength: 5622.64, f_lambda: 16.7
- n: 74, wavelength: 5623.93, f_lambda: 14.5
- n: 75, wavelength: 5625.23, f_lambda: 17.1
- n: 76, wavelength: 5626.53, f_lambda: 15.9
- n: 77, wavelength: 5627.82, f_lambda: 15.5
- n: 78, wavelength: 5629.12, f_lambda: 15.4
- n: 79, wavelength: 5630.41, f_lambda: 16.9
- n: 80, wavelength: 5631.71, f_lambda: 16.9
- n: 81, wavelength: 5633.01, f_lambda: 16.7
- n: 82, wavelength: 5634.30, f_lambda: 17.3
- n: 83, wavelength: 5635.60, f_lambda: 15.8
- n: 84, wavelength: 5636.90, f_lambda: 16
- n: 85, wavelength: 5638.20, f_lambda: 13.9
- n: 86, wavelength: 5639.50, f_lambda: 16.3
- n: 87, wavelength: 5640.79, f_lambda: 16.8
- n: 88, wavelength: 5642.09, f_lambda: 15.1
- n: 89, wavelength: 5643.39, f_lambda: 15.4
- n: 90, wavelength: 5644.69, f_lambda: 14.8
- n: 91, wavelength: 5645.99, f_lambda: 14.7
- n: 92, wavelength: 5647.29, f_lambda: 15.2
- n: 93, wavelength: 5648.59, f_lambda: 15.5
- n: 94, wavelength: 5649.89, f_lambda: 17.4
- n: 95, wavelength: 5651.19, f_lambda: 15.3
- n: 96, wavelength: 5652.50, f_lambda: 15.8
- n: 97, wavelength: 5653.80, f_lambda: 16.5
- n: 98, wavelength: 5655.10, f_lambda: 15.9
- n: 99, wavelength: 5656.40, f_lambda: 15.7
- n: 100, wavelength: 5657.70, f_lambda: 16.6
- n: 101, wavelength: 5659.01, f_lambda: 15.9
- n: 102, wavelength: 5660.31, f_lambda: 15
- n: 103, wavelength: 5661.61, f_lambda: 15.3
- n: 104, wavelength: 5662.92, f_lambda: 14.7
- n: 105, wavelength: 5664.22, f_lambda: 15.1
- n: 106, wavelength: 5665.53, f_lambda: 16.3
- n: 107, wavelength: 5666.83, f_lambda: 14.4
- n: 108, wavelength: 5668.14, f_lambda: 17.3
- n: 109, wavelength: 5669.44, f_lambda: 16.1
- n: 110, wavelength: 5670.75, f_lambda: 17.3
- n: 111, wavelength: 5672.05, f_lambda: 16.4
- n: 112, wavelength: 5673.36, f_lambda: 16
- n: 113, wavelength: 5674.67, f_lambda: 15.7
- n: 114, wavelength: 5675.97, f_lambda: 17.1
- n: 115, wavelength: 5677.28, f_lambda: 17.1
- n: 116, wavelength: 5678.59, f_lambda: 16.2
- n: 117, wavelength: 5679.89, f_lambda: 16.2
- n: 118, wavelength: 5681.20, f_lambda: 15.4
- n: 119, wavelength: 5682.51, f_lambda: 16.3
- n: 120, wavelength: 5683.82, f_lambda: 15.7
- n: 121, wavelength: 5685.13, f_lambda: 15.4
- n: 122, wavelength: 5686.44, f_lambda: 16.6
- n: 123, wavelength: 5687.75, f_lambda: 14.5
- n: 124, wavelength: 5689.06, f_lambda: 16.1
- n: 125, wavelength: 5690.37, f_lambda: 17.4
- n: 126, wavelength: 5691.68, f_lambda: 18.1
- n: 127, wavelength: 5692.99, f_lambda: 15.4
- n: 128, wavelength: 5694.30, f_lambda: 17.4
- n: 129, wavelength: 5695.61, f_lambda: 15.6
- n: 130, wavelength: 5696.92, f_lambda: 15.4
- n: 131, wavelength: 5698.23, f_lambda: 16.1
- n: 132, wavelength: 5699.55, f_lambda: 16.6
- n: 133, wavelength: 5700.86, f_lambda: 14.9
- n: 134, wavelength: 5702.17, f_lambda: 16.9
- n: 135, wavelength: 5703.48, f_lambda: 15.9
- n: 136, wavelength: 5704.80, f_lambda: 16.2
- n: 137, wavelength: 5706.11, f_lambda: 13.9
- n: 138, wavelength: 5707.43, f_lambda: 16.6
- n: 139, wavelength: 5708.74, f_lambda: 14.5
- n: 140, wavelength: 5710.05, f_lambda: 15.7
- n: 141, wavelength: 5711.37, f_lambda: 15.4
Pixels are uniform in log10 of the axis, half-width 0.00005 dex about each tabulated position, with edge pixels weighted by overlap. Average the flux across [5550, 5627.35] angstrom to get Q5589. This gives 15.9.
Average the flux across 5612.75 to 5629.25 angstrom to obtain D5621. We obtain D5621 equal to 15.7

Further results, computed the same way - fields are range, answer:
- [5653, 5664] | 15.7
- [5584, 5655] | 15.7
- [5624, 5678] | 15.9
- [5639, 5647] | 15.5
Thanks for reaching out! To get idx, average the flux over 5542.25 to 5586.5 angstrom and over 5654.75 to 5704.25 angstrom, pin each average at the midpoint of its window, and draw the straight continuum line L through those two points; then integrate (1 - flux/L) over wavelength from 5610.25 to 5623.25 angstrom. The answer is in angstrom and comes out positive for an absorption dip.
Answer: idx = 0.2 angstrom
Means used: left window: 16.1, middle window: 15.8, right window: 16.1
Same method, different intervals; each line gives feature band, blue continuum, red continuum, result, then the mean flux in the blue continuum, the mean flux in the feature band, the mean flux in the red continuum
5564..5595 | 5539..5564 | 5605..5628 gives 0.6 angstrom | 16.3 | 15.8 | 15.8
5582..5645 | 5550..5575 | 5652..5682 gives 1.3 angstrom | 16.2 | 15.8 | 16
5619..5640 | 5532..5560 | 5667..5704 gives 0.4 angstrom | 16.1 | 15.9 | 16.2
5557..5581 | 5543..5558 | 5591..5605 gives -0.5 angstrom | 16.1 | 16.2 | 15.5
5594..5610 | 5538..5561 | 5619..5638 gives 0.4 angstrom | 16.2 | 15.6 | 16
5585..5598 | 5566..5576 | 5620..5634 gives 0.5 angstrom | 16.2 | 15.5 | 16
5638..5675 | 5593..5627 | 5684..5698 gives 0.5 angstrom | 15.7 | 15.8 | 16.2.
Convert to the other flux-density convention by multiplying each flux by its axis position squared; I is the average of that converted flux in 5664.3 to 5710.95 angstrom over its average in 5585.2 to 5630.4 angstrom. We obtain 1.05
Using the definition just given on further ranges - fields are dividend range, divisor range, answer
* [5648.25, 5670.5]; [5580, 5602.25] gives 1.04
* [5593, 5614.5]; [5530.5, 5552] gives 1.01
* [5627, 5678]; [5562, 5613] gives 1.03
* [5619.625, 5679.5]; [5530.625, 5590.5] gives 1.02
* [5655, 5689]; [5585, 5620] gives 1.04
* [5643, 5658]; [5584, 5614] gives 1.03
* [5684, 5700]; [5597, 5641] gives 1.05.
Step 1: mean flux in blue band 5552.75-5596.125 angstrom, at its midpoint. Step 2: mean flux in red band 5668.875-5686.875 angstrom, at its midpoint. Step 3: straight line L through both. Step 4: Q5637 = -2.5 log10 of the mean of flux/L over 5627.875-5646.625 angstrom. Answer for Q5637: 0.020 mag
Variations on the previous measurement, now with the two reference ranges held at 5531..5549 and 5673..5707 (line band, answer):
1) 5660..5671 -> 0.03 mag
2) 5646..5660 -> 0.01 mag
